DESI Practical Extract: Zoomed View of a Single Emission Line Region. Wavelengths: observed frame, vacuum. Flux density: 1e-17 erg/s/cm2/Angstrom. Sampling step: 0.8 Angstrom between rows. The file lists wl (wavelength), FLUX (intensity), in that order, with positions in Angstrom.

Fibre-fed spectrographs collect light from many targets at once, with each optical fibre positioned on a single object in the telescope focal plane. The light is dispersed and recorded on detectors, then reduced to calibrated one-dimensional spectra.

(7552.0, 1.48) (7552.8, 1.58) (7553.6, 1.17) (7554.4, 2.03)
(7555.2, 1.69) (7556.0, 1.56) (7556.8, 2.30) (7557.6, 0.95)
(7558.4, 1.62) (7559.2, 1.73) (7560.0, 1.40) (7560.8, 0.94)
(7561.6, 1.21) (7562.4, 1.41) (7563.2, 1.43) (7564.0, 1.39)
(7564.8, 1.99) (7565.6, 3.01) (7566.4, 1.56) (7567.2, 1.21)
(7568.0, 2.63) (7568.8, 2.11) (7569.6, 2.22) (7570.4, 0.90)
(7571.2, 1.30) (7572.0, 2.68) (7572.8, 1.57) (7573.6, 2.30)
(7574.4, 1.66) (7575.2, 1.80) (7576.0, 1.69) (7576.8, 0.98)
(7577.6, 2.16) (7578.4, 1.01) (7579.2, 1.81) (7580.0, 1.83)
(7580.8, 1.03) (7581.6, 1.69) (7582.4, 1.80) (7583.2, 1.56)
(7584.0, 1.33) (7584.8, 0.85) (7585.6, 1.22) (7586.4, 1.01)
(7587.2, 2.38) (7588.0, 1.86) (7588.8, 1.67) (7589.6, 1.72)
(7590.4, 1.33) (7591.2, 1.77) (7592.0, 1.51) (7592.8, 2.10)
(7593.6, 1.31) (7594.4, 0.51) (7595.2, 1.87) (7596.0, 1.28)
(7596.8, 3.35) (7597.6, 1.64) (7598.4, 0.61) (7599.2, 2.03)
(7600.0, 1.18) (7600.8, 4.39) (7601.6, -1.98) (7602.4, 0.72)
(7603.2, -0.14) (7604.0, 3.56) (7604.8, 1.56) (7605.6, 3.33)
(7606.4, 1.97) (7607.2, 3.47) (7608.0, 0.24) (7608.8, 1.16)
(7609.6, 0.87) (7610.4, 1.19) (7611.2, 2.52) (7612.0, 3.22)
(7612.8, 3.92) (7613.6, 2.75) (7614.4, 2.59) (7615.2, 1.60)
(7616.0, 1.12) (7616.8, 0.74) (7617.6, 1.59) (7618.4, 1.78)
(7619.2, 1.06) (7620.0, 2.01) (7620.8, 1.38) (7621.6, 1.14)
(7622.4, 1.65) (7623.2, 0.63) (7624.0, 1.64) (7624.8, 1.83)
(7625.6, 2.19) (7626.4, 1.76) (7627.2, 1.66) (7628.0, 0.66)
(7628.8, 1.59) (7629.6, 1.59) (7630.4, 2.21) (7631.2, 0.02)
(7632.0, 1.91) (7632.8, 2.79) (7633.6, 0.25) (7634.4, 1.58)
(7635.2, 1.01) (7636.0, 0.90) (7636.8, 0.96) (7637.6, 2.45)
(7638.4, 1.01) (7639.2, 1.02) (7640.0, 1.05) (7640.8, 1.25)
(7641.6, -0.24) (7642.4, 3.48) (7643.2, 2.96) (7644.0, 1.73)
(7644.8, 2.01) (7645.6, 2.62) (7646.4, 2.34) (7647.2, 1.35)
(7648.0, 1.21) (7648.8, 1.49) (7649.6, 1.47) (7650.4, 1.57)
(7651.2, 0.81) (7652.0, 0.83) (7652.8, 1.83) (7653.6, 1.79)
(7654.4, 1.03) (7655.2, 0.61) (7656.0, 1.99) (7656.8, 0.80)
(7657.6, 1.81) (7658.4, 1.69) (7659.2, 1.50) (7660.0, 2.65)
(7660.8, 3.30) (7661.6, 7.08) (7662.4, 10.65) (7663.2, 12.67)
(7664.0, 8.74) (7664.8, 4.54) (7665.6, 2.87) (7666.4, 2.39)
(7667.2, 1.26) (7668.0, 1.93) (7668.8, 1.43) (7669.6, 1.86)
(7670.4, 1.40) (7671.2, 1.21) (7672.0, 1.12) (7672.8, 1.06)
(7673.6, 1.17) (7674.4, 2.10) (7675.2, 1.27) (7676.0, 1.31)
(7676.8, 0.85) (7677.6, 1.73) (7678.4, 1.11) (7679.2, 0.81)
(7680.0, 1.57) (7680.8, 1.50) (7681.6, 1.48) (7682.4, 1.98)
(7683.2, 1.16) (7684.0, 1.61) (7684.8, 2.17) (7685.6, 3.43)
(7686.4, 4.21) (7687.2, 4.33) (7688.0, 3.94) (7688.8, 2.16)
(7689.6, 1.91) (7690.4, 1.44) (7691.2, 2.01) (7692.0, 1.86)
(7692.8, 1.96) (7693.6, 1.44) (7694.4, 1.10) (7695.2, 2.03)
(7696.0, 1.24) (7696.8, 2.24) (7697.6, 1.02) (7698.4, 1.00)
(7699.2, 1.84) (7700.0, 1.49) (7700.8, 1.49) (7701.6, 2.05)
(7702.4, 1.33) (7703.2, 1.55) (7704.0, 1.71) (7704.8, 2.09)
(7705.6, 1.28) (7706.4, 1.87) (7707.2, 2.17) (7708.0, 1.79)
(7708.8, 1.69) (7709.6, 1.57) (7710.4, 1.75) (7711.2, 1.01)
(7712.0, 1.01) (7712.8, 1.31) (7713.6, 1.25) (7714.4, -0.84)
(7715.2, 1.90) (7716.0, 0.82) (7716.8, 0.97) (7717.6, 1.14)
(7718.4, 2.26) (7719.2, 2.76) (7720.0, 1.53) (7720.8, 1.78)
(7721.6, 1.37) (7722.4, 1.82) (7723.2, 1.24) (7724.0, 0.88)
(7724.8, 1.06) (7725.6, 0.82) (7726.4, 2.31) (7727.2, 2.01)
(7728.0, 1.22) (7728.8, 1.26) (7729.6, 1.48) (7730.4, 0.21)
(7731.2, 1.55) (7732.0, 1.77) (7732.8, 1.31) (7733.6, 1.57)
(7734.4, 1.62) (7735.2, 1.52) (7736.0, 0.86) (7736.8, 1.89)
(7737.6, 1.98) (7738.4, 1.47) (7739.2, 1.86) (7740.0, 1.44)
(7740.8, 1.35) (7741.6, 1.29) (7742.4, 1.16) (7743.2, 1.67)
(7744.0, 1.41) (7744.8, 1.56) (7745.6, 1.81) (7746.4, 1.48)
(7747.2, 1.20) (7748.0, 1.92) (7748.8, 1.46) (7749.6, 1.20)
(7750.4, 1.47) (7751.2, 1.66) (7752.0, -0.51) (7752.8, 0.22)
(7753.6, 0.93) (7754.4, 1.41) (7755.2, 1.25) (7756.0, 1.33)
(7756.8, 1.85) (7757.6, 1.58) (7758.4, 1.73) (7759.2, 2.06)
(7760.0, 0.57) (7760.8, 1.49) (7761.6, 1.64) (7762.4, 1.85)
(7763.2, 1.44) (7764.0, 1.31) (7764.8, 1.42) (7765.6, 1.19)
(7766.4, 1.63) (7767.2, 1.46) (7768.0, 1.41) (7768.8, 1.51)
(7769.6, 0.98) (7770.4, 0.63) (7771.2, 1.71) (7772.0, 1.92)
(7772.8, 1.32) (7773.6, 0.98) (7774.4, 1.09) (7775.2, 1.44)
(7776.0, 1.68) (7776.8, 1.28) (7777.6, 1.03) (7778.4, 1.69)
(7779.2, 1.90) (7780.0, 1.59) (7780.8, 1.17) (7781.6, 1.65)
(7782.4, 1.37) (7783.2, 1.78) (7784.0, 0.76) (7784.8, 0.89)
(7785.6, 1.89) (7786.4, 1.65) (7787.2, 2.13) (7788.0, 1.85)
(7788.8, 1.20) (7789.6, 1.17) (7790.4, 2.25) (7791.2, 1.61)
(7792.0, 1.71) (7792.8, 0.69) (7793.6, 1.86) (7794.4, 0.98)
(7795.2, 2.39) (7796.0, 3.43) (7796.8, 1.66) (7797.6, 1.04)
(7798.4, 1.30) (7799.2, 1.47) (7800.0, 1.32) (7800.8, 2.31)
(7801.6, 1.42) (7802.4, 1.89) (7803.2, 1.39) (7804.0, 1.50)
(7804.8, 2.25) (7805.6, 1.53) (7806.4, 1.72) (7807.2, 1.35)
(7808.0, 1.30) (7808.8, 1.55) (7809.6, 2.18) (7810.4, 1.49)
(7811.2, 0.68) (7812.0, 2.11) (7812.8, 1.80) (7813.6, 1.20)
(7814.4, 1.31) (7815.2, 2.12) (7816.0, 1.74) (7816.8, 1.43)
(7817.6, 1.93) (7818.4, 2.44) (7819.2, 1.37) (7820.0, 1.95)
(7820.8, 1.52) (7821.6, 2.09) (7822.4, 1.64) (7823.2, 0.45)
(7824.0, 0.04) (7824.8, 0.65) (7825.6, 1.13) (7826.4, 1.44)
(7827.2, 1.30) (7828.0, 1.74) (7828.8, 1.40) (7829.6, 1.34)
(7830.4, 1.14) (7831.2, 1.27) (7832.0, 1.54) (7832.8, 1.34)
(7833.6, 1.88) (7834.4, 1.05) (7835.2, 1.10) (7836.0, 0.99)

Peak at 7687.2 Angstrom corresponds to [N II] 6583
